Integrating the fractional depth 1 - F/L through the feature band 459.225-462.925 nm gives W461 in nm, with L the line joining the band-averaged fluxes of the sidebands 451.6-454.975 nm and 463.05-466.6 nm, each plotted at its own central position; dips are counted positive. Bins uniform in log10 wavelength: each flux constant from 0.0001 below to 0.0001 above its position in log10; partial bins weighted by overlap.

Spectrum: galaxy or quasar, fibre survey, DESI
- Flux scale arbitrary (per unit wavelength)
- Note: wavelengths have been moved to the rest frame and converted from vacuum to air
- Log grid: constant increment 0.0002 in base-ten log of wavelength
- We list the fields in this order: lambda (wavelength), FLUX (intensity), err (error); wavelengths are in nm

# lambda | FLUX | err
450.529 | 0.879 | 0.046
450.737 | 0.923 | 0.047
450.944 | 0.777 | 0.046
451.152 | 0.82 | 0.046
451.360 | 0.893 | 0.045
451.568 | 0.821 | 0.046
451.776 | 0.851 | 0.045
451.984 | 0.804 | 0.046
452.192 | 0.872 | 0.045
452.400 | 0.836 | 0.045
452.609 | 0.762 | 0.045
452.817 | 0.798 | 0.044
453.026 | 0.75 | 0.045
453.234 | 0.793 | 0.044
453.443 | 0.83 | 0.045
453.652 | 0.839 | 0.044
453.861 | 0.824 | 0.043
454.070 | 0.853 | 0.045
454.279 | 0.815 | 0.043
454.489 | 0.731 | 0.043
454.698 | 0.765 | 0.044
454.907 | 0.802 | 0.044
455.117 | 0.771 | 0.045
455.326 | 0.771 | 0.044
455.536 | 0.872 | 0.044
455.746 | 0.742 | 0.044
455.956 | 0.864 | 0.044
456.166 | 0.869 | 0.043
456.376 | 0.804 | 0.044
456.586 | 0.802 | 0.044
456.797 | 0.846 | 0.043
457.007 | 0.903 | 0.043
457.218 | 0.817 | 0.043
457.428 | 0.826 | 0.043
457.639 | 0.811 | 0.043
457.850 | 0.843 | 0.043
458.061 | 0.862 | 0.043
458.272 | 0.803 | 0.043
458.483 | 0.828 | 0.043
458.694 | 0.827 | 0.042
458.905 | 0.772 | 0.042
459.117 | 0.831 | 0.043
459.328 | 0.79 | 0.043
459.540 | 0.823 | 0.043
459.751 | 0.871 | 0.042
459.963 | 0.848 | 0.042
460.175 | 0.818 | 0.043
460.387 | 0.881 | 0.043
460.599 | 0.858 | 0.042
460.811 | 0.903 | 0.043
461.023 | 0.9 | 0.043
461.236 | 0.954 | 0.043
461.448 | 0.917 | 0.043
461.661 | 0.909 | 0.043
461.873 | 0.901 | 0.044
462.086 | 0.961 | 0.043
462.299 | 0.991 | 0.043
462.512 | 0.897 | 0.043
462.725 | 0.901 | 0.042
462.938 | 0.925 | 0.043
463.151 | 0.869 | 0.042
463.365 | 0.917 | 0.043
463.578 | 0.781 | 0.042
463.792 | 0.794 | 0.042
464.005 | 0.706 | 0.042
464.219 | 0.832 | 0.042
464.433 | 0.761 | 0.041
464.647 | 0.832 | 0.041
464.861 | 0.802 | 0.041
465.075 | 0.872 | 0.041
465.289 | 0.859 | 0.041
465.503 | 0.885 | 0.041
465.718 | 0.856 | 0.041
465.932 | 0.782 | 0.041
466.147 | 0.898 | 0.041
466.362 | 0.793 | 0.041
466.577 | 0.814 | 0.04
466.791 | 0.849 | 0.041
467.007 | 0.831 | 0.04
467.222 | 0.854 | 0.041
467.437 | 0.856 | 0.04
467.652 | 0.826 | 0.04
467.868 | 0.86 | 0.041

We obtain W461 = -0.31 nm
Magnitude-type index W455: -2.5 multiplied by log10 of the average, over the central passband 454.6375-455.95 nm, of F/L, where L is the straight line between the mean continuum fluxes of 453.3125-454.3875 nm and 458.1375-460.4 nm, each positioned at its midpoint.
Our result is 0.047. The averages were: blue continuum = 0.83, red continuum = 0.825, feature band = 0.794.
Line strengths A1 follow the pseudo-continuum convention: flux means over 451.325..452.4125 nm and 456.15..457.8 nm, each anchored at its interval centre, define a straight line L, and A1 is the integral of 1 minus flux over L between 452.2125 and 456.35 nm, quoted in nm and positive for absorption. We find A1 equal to 0.16 nm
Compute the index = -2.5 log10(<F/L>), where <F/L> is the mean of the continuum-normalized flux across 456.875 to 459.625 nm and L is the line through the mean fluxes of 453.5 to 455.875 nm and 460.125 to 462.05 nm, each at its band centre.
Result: 0.04 mag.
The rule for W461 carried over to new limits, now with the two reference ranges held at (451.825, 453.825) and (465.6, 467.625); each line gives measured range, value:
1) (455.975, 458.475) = -0.05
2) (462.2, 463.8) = -0.11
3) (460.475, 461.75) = -0.12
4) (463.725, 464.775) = 0.06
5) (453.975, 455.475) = 0.05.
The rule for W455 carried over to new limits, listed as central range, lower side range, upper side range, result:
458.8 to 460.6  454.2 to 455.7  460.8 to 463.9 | 0.038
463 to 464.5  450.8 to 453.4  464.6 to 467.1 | 0.030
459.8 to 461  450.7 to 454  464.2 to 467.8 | -0.044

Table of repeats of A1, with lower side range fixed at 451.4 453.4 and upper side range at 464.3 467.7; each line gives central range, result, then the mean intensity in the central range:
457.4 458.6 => -0.01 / 0.829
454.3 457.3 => 0.03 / 0.811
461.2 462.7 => -0.18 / 0.93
